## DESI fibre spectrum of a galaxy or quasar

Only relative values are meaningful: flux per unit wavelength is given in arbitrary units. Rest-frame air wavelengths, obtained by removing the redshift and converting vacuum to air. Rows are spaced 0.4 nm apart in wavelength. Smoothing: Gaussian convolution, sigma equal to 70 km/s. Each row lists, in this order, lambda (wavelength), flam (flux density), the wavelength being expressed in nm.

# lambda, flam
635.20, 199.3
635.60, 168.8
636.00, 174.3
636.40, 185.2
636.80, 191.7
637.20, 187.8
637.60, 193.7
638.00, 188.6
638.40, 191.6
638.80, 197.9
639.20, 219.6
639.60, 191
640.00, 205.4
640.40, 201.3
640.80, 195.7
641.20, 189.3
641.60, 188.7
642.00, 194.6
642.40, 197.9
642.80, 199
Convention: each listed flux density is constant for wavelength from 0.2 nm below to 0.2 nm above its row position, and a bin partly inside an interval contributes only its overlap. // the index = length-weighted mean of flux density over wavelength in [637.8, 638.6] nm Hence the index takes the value 190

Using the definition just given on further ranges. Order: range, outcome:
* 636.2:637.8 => 190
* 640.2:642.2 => 194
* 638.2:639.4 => 203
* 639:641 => 203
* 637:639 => 192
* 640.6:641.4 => 192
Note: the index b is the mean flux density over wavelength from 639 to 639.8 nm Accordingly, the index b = 205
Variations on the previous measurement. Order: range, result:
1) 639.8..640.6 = 203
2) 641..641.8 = 189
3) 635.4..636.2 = 172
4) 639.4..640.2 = 198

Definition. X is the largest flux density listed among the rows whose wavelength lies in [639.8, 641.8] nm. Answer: 205.4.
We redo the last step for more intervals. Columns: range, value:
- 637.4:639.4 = 219.6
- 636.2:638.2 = 193.7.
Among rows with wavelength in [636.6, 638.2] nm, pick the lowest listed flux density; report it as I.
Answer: 187.8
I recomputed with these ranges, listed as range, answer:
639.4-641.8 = 188.7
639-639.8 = 191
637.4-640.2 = 188.6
